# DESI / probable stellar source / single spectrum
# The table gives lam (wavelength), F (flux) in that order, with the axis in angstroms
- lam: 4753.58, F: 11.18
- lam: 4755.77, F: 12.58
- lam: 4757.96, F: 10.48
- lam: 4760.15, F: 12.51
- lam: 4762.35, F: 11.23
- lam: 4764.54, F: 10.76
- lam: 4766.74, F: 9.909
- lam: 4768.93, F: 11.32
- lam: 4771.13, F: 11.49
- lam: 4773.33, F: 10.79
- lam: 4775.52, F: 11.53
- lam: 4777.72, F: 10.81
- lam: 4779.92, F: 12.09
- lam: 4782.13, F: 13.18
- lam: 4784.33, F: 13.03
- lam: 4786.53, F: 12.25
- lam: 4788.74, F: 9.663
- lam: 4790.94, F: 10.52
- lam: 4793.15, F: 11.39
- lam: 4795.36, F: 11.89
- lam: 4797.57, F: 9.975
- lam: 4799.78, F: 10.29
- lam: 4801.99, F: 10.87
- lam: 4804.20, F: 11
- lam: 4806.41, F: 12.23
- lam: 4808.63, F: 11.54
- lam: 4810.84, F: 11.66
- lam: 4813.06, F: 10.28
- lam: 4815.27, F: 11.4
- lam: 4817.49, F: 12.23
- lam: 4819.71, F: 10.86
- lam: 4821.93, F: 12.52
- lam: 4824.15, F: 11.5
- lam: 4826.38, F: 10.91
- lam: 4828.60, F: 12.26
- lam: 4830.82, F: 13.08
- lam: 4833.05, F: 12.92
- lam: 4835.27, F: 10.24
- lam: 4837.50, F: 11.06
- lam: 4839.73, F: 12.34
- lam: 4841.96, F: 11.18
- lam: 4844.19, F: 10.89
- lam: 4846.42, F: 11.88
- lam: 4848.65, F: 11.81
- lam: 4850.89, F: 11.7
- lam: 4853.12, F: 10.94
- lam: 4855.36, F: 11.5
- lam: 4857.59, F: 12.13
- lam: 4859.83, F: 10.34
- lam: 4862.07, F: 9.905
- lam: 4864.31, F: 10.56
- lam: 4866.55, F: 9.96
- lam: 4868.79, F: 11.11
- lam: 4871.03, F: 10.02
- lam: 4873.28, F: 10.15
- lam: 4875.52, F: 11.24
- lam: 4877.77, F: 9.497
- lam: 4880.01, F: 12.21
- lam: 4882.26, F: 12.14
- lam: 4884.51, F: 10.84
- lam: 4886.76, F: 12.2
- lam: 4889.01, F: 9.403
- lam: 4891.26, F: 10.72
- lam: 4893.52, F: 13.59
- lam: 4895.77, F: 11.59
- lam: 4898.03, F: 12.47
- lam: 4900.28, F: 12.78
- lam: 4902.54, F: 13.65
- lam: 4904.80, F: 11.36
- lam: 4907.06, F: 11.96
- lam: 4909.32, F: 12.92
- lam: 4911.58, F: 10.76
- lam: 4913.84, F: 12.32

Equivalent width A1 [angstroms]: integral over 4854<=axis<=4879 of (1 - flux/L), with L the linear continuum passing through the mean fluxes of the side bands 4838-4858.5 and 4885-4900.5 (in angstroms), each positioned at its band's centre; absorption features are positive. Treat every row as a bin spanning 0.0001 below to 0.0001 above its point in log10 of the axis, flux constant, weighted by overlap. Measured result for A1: 2.2 angstroms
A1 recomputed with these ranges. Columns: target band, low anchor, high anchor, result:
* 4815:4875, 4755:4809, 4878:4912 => 1.6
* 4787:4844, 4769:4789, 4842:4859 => 1.2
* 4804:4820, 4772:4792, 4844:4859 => 0.1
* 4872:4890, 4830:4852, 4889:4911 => 1.6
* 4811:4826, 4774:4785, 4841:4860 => 0.3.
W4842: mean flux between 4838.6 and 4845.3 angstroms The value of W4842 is 11.5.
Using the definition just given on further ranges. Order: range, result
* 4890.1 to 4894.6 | 12.1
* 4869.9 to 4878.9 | 10.2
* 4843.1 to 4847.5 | 11.4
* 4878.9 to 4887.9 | 11.8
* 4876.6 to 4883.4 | 11.3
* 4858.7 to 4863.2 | 10.1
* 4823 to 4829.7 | 11.6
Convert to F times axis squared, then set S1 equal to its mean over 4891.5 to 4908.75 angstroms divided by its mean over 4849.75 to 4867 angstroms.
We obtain 1.16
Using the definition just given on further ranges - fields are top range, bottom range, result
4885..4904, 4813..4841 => 1.05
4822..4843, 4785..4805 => 1.09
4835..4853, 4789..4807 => 1.06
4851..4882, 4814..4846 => 0.94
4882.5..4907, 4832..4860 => 1.05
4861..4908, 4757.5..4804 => 1.05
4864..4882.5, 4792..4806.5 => 1.00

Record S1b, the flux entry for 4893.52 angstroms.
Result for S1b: 13.59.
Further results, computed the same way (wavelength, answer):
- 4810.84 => 11.66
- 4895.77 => 11.59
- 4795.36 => 11.89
